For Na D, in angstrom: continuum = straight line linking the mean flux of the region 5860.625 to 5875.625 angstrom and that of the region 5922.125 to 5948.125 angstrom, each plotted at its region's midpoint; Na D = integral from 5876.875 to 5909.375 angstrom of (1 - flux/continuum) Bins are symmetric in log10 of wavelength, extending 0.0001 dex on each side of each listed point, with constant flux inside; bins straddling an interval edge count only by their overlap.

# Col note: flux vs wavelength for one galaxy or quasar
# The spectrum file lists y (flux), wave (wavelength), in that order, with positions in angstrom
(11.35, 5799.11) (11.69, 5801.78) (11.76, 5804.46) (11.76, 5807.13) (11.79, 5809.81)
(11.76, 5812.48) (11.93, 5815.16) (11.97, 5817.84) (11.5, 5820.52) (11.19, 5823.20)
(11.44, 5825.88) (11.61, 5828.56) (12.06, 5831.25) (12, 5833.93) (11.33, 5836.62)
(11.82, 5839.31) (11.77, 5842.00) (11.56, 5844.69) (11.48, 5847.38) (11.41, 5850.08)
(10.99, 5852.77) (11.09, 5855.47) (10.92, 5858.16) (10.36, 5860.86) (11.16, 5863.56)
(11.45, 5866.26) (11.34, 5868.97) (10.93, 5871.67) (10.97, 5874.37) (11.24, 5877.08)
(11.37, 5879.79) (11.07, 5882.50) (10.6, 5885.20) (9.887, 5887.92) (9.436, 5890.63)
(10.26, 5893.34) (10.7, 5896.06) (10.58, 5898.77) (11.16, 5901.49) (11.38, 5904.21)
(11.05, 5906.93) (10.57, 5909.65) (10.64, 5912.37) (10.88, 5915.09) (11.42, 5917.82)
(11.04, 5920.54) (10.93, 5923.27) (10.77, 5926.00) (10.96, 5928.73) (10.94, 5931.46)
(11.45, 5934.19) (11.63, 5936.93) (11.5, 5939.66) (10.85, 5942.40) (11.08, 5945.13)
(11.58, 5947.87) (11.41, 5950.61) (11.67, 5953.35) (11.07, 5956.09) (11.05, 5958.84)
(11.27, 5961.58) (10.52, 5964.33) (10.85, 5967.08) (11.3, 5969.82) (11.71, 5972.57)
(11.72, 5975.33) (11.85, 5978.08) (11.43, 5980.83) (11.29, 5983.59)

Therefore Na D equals 1.2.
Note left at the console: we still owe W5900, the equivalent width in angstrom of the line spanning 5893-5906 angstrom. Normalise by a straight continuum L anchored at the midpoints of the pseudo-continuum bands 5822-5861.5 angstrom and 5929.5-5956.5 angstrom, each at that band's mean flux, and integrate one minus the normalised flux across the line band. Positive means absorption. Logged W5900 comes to 0.6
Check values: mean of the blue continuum 11.4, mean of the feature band 10.9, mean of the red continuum 11.3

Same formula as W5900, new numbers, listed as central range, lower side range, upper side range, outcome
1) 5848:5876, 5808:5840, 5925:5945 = 1.07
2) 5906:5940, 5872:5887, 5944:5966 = 0.21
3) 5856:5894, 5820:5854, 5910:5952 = 1.94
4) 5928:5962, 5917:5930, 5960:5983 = -0.37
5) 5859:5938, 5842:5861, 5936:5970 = 2.18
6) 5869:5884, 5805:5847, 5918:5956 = 0.46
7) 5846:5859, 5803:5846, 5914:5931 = 0.35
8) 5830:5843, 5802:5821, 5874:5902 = -0.44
